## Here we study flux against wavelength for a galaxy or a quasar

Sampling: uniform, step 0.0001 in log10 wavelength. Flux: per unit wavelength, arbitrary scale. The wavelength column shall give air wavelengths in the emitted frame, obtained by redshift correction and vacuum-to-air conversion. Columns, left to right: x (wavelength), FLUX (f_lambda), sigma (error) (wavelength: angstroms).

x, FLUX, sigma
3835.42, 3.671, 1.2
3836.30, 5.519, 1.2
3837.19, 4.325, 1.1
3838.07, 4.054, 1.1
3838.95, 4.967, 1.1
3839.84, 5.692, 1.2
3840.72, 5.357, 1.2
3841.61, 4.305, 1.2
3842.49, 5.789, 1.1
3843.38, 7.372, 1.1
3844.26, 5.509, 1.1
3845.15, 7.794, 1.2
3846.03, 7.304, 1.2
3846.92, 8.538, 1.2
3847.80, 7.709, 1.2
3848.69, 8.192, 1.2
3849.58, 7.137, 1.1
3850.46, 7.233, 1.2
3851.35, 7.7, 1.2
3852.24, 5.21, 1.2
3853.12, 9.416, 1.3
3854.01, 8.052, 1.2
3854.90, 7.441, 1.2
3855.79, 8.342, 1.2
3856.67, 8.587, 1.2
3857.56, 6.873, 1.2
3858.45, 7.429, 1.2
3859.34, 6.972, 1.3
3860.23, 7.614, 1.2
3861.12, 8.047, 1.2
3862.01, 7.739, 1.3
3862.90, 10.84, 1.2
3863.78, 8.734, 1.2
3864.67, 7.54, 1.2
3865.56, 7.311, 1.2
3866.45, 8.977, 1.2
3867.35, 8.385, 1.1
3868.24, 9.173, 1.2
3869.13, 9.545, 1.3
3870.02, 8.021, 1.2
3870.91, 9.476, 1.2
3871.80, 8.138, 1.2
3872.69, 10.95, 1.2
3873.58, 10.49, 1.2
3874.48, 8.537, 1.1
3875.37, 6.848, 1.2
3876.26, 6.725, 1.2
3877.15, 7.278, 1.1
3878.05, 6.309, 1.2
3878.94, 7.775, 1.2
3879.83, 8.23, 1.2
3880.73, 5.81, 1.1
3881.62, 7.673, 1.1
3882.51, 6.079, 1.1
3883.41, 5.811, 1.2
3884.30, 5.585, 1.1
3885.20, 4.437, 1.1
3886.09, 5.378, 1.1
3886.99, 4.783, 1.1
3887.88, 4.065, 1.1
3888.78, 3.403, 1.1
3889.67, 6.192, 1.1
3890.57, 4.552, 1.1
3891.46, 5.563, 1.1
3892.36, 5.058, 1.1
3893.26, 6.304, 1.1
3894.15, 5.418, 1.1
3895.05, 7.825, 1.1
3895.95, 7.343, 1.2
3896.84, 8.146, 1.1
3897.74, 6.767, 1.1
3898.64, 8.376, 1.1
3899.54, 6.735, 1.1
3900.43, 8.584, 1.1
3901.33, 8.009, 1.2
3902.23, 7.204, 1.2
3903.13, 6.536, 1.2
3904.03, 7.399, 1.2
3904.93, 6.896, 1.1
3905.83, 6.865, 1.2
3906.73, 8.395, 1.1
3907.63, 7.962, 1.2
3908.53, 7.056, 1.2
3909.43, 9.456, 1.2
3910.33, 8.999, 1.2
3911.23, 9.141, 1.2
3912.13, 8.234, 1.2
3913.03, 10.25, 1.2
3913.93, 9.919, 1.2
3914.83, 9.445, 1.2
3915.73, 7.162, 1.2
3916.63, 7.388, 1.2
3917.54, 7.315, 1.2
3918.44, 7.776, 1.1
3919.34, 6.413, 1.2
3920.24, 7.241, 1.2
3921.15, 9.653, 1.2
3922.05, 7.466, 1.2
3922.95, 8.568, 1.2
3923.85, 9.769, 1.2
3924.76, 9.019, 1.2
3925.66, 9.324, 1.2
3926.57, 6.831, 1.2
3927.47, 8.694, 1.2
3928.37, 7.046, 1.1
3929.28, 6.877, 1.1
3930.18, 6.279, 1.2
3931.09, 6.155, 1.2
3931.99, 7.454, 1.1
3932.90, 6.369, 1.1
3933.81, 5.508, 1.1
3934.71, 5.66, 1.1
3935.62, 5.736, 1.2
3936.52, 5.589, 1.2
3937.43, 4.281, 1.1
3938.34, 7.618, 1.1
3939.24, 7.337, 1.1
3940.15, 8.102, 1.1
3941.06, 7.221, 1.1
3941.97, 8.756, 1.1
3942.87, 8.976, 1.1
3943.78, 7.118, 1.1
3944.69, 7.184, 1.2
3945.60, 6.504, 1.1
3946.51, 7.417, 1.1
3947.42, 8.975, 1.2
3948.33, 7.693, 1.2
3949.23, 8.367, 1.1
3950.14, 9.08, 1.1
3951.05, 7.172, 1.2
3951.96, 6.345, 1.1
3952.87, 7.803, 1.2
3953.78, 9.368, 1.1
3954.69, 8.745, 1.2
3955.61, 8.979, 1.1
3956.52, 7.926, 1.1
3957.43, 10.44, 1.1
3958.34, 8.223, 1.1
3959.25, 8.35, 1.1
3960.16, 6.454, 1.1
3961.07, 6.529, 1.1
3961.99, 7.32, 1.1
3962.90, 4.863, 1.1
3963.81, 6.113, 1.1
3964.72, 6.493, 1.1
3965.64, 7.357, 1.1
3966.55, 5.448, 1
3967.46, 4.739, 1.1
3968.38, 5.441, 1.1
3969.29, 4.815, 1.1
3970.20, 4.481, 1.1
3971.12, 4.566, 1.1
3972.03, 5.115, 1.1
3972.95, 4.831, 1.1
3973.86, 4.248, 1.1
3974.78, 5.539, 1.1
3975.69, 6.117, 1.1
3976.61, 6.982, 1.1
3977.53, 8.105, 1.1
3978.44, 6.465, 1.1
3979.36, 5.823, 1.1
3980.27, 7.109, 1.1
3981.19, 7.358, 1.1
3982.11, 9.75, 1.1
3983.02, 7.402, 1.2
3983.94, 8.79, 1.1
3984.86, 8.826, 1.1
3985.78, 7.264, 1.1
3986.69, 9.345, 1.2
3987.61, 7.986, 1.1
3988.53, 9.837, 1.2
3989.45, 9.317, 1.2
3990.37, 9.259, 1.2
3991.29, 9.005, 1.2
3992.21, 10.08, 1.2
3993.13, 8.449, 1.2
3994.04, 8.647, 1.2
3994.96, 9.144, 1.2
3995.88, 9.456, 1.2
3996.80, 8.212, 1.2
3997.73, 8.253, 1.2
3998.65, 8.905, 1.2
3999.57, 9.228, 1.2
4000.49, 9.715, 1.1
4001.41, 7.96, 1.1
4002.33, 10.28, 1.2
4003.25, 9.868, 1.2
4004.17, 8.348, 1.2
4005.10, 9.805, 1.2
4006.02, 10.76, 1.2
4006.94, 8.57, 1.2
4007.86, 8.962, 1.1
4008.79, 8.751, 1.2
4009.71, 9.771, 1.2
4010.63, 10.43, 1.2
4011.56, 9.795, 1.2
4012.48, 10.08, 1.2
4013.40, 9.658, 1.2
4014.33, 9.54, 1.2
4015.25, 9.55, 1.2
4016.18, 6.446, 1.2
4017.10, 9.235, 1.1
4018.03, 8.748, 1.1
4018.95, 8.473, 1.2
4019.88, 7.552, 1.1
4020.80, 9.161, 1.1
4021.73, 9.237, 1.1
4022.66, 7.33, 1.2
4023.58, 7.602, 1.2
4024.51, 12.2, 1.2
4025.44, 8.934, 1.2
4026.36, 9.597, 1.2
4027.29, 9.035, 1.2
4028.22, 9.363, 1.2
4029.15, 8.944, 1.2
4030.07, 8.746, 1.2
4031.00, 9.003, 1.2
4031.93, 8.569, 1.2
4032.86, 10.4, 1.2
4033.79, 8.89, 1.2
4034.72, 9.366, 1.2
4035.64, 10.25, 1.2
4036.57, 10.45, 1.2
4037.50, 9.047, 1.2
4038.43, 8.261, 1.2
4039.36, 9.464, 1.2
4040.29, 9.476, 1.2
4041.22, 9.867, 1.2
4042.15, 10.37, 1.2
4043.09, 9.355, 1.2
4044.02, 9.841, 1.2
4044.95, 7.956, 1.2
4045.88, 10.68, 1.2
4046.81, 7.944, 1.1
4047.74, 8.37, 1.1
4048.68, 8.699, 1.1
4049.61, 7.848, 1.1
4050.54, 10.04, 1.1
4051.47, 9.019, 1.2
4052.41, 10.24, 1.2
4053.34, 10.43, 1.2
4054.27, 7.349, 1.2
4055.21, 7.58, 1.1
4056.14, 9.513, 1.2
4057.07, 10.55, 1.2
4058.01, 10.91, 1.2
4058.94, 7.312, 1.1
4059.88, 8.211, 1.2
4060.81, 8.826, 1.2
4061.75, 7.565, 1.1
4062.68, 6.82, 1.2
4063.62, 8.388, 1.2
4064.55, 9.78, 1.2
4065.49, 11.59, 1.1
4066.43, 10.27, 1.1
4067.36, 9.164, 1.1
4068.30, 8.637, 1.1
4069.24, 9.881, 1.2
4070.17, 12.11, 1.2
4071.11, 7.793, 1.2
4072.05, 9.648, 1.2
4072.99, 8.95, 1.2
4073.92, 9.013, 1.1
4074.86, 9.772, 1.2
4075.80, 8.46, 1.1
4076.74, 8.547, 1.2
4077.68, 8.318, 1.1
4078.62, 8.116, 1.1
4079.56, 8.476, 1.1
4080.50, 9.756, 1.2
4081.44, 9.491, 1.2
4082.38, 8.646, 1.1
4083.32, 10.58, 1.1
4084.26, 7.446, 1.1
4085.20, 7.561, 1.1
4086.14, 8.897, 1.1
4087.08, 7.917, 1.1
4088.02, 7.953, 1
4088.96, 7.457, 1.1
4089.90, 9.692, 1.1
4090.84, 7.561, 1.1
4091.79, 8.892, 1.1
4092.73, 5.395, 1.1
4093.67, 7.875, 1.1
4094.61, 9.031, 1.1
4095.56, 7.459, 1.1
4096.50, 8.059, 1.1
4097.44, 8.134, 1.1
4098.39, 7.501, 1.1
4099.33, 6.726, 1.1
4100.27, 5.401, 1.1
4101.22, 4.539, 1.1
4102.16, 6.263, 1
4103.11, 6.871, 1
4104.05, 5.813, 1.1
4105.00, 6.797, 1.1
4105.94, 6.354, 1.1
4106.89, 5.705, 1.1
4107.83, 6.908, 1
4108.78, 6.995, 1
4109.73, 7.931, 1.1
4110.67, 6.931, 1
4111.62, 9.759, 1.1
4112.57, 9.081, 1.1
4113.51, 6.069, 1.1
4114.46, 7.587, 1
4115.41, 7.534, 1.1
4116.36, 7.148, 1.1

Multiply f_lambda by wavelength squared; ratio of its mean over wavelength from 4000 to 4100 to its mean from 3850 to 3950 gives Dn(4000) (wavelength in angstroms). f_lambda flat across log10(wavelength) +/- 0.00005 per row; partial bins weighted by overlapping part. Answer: 1.29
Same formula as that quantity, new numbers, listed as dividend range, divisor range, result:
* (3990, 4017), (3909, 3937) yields 1.24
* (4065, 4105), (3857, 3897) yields 1.28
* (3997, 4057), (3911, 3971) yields 1.30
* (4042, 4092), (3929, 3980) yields 1.39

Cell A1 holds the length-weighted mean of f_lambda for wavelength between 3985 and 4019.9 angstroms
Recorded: 9.09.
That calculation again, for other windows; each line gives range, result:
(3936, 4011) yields 7.76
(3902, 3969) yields 7.53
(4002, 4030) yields 9.19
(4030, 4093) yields 9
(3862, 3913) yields 7.37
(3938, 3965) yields 7.73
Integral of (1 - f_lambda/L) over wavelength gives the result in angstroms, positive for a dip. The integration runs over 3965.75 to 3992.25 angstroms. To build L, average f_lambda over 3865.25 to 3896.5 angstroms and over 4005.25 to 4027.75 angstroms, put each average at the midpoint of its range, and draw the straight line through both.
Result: 4.87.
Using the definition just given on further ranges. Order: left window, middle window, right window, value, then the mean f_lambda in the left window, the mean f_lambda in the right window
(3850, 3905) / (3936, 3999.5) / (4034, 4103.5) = 4.0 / 7.29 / 8.7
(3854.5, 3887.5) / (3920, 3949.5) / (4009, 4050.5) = 3.1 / 7.66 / 9.18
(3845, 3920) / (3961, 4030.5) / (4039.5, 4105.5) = 0.3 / 7.5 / 8.56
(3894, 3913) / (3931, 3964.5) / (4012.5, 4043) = 3.7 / 7.77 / 9.16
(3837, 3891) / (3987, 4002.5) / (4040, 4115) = -2.2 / 7.12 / 8.4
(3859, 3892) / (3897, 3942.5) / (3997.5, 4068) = 1.0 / 7.26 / 9.17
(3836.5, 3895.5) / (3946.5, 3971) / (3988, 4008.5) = 3.8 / 7.02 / 9.17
